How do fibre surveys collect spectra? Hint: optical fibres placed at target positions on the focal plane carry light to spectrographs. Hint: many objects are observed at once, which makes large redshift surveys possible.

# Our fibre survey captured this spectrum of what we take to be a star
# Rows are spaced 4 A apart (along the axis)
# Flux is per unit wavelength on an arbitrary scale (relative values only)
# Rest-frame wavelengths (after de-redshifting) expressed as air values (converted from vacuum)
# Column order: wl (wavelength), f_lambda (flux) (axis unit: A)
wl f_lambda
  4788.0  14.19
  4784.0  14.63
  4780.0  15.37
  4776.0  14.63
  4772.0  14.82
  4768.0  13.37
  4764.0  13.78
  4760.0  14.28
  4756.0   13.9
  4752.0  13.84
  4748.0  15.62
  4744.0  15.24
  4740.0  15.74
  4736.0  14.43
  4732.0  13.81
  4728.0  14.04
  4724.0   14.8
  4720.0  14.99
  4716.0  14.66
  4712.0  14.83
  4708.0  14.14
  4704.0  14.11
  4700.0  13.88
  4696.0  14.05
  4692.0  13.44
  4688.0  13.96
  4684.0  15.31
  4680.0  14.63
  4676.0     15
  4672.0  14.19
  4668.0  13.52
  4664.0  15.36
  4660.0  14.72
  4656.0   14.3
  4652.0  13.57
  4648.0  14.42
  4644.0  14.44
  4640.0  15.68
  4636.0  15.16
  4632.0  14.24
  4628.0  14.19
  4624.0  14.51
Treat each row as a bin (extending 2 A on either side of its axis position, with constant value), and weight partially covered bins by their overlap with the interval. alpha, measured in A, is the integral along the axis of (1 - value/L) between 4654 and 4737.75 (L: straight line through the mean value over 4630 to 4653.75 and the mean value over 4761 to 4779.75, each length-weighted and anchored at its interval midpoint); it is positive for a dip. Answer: 0.4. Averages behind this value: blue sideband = 14.6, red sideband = 14.3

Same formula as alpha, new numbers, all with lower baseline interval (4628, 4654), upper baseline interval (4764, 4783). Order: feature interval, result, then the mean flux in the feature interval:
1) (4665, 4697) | 0.50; 14.3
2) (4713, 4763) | -0.37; 14.6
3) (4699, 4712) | 0.30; 14.2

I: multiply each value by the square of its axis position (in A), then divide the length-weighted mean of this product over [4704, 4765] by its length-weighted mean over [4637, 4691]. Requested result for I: 1.03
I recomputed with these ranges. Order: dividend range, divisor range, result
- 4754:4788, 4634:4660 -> 1.04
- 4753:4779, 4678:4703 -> 1.03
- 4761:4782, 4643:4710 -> 1.05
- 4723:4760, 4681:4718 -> 1.04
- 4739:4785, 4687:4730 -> 1.04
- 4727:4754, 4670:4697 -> 1.05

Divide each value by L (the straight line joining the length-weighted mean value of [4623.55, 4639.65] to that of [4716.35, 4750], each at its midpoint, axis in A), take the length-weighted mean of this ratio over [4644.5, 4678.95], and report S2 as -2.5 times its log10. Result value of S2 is 0.02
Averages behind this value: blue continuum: 14.6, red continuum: 14.8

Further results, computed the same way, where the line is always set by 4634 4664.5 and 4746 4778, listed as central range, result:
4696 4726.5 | 0.000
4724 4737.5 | 0.016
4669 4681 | 0.005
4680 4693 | 0.014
